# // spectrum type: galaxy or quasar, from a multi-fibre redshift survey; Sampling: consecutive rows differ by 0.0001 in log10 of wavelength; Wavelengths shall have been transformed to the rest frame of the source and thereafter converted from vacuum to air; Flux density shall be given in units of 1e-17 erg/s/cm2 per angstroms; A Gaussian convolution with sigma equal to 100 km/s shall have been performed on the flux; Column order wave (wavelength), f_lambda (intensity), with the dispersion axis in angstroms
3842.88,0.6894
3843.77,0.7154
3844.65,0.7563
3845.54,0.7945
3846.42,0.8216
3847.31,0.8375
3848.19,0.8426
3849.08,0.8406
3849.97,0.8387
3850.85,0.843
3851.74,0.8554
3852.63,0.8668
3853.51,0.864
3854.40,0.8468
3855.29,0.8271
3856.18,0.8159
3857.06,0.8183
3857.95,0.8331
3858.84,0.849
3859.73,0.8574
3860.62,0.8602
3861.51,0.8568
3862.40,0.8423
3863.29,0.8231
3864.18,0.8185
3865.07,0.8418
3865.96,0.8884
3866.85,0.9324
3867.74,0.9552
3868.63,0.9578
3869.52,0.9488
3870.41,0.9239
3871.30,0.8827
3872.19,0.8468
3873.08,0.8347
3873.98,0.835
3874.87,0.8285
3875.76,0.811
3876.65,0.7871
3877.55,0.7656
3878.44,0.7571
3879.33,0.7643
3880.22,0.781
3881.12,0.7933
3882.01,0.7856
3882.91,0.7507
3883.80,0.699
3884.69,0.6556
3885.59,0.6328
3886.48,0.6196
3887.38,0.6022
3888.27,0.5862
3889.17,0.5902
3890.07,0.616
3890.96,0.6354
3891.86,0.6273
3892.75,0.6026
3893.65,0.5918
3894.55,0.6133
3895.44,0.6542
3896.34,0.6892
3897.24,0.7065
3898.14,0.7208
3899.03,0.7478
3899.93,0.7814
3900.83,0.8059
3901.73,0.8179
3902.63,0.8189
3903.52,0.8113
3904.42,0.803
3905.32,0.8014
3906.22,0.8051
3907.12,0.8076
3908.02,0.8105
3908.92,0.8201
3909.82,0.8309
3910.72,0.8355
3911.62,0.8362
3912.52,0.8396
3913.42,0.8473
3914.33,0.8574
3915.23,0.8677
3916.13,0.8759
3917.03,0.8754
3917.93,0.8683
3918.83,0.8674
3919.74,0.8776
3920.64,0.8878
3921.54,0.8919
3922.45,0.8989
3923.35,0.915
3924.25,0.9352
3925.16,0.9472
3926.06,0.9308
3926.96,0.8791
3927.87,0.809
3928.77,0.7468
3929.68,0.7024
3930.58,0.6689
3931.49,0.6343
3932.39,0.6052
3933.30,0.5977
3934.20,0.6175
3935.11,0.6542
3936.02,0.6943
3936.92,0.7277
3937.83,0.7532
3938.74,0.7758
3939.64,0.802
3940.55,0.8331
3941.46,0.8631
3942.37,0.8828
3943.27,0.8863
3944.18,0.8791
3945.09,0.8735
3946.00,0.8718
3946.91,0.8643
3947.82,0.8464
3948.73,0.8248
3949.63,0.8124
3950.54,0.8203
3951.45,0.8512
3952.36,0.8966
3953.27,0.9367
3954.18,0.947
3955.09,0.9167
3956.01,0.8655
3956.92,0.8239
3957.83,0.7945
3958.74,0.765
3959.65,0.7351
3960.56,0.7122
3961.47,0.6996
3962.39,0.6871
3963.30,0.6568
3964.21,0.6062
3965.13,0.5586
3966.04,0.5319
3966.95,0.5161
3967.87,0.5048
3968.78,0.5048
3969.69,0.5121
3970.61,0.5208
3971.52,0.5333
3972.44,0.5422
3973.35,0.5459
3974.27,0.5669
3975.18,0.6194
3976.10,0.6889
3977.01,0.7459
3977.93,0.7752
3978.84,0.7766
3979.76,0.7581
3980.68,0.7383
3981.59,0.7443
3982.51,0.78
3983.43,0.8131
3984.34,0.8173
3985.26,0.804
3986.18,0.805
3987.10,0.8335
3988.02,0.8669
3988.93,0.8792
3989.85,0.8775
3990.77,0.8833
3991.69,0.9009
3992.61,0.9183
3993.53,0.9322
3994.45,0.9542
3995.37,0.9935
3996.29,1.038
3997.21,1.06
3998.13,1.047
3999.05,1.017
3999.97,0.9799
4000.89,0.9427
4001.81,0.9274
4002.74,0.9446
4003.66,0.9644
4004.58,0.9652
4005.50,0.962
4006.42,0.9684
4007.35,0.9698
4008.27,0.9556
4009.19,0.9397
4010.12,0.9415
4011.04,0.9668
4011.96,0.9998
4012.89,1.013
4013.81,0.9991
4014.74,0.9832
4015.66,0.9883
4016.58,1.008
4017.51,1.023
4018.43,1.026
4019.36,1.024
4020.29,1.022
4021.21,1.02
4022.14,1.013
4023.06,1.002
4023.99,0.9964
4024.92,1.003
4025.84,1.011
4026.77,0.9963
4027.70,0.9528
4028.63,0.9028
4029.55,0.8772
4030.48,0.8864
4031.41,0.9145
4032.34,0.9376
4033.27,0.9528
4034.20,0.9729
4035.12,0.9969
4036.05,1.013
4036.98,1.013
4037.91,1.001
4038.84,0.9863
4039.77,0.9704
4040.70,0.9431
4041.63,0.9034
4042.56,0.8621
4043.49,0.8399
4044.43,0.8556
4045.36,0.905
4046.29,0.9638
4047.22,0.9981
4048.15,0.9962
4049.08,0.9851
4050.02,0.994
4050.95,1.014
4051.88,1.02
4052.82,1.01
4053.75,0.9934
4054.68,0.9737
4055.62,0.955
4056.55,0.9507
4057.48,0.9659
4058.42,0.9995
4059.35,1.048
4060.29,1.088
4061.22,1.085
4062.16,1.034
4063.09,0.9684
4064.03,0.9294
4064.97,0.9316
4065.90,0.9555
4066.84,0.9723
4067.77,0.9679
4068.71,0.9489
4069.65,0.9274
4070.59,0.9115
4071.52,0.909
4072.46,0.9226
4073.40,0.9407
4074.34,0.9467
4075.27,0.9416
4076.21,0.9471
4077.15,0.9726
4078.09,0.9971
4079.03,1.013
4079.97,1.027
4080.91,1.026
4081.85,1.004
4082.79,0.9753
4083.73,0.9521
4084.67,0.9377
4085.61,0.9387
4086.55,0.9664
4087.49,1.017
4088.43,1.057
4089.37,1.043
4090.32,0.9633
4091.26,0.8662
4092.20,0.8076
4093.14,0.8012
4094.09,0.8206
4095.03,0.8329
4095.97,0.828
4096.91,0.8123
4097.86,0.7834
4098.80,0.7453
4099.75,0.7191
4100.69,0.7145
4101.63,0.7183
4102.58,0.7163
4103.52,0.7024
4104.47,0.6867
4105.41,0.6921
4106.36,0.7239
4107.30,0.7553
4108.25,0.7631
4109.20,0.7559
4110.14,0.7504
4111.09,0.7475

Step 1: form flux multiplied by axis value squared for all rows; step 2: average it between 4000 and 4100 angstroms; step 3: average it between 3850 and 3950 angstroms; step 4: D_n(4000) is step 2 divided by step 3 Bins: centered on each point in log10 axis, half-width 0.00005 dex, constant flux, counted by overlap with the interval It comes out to 1.30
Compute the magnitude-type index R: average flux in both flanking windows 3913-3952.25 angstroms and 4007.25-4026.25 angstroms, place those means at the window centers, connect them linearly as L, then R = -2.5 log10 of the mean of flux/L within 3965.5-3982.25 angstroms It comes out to 0.413 mag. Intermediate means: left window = 0.817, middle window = 0.62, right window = 0.996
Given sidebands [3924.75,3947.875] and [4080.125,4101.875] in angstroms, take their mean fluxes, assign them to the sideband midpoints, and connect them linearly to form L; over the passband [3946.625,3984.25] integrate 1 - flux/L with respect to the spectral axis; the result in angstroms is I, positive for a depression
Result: 4.0 angstroms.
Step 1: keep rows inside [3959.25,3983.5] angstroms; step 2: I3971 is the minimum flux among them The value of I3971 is 0.5048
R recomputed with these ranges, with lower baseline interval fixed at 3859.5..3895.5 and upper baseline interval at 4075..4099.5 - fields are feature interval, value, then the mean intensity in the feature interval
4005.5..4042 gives -0.12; 0.977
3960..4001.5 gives 0.12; 0.761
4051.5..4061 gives -0.12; 1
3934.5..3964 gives 0.02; 0.808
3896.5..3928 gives -0.06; 0.84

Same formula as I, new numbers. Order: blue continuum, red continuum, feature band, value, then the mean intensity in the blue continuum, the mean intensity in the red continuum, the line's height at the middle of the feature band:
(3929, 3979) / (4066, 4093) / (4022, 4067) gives -3.9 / 0.724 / 0.959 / 0.893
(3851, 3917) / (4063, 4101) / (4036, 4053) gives -1.2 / 0.789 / 0.921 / 0.896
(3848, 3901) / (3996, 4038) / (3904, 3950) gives 2.0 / 0.78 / 0.981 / 0.854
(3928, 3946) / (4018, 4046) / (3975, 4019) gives -1.2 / 0.752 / 0.96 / 0.883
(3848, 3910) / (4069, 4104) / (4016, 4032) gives -2.2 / 0.785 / 0.897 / 0.863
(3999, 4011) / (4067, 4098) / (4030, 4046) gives 0.2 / 0.958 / 0.935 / 0.948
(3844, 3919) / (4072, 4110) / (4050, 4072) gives -3.1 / 0.794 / 0.87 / 0.859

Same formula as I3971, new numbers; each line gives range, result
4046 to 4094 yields 0.8012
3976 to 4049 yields 0.6889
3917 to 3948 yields 0.5977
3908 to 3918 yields 0.8105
